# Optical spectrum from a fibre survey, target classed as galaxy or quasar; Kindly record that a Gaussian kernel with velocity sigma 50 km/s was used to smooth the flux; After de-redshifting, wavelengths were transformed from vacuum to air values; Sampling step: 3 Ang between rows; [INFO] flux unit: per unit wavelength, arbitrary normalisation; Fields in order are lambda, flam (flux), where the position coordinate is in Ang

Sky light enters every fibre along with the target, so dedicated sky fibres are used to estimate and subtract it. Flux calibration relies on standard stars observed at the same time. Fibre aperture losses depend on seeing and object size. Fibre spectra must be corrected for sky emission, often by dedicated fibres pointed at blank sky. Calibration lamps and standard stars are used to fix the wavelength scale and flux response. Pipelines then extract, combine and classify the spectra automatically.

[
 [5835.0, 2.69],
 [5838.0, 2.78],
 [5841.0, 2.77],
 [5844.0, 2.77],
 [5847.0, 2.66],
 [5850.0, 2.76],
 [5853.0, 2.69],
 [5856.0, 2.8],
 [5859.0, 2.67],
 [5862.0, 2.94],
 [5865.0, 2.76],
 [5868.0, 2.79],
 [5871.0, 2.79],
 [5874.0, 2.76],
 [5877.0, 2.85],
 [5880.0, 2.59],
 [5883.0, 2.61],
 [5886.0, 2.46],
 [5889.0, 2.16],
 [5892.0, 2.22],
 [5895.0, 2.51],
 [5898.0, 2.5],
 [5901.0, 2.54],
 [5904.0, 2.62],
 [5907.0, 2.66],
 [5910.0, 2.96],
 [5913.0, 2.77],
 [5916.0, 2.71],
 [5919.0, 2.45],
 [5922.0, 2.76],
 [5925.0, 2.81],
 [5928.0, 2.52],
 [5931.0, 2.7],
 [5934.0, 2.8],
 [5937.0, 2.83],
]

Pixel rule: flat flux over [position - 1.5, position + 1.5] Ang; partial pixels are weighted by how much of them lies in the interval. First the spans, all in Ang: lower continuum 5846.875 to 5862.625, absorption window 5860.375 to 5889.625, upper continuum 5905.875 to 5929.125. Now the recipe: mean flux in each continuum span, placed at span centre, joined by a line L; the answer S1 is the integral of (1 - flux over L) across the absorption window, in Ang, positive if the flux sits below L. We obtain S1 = 0.55 Ang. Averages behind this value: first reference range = 2.75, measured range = 2.69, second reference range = 2.71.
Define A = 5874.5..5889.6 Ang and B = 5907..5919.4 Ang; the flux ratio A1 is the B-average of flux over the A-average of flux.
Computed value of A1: 1.07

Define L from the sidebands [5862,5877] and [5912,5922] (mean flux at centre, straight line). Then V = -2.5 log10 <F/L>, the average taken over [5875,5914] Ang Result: 0.06 mag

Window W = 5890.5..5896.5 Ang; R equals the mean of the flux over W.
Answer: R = 2.36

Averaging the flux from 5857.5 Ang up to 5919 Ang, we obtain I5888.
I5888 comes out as 2.64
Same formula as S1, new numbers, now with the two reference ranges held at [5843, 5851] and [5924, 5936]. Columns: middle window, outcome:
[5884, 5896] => 1.7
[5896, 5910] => 0.5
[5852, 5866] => -0.3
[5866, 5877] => -0.3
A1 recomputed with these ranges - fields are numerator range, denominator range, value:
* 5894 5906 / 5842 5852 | 0.93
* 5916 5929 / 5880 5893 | 1.11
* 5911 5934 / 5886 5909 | 1.09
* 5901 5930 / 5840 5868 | 0.97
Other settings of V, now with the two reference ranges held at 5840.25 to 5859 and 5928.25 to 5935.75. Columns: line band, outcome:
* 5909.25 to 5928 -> 0.00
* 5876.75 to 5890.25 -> 0.09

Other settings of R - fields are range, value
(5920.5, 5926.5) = 2.79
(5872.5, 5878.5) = 2.8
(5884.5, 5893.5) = 2.28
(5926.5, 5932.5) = 2.61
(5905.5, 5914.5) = 2.8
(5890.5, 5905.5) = 2.48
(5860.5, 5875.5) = 2.81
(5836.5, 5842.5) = 2.77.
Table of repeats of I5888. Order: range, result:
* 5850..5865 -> 2.77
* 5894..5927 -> 2.66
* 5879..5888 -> 2.53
